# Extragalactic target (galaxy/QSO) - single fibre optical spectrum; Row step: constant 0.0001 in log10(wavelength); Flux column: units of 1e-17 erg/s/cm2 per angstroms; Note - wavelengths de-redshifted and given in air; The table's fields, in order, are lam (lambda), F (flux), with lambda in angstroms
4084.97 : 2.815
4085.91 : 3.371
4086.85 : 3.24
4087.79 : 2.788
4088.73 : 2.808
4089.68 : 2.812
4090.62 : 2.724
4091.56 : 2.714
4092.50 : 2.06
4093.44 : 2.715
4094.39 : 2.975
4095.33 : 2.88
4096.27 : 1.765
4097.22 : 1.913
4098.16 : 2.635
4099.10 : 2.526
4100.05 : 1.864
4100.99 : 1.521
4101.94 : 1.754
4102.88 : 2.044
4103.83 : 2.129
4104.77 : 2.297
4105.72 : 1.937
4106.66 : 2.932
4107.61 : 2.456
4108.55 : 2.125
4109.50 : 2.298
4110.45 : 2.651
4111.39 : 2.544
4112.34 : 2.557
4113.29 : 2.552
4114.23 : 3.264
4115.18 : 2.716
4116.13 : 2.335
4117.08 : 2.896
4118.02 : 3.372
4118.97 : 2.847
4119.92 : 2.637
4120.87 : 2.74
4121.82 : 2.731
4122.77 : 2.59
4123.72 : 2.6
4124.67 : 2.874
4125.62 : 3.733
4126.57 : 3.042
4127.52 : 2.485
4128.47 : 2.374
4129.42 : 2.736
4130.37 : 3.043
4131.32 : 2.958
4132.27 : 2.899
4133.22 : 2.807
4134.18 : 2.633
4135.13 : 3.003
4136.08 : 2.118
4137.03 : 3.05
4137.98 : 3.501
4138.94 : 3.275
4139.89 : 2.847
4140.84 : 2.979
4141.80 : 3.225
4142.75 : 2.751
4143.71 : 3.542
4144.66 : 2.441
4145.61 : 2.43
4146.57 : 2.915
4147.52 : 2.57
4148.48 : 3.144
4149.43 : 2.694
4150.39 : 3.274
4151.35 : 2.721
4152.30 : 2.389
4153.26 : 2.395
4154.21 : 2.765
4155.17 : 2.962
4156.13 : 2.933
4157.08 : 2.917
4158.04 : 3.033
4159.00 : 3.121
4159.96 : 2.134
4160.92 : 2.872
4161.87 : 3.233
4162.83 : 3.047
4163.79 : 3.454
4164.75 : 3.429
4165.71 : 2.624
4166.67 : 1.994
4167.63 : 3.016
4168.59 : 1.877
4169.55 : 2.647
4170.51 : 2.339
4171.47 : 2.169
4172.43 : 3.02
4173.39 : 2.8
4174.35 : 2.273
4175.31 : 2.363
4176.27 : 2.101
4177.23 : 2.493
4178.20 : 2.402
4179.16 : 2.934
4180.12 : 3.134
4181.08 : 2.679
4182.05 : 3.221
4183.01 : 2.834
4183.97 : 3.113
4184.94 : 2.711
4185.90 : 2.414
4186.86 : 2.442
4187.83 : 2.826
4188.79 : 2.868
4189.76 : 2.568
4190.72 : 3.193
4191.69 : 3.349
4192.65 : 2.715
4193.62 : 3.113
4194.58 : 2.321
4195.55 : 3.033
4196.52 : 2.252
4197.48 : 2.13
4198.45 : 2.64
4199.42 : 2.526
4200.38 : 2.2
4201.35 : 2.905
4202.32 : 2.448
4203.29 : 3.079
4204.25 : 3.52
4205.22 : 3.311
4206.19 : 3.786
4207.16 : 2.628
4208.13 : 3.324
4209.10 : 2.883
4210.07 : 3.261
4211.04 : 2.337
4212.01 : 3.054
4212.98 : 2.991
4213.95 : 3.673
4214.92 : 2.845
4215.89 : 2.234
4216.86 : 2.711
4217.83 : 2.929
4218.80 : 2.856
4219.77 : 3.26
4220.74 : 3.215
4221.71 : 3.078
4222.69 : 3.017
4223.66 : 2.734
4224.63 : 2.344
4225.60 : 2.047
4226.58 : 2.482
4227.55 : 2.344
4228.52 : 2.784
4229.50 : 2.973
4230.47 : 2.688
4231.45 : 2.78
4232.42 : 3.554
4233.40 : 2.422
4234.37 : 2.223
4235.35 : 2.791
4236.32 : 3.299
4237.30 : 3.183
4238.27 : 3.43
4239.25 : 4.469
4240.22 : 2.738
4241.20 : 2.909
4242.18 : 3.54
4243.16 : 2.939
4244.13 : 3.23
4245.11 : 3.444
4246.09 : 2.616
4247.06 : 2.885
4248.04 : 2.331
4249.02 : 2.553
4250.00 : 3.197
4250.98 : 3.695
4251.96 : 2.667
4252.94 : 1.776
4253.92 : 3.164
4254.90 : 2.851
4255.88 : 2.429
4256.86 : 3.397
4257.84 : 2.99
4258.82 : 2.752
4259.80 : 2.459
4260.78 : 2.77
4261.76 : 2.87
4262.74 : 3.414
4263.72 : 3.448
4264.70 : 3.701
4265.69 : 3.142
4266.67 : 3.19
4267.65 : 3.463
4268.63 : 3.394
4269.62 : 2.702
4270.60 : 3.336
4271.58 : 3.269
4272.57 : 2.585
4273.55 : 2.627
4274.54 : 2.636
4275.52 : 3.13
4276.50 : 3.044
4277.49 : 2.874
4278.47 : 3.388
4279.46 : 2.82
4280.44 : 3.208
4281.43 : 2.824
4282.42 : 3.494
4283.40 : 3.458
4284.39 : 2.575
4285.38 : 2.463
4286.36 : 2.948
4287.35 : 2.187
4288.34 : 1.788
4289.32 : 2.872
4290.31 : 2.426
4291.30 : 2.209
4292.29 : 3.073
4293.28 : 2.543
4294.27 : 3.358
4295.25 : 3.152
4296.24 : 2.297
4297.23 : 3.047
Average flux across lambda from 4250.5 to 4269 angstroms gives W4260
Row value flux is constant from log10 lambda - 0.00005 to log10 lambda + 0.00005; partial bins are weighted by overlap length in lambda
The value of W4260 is 3.03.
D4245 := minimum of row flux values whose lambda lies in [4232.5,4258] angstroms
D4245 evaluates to 1.776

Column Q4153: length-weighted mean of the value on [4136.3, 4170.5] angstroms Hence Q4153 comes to 2.85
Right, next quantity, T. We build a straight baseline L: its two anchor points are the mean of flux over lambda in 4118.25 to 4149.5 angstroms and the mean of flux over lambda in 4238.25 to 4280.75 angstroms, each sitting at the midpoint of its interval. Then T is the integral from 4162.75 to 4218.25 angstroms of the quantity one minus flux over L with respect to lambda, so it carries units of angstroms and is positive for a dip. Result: 3.0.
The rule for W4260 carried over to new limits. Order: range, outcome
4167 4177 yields 2.46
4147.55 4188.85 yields 2.74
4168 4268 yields 2.86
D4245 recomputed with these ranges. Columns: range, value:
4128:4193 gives 1.877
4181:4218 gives 2.13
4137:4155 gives 2.389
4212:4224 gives 2.234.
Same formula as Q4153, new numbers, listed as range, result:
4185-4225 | 2.85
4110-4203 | 2.77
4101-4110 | 2.18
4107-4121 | 2.67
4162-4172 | 2.68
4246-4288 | 2.95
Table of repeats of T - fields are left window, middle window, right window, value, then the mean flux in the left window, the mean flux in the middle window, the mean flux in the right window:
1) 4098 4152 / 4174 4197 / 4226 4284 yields 0.9 angstroms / 2.7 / 2.73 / 2.99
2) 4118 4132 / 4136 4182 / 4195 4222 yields 1.2 angstroms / 2.83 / 2.78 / 2.89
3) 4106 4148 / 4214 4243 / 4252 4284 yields 0.5 angstroms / 2.79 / 2.9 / 3.01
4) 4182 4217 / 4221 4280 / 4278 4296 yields -2.6 angstroms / 2.85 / 2.95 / 2.81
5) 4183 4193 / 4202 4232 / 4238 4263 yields 0.0 angstroms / 2.82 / 2.89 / 2.97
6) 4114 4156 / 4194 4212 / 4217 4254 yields 0.4 angstroms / 2.85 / 2.82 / 2.91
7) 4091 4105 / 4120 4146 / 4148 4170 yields -2.9 angstroms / 2.26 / 2.87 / 2.81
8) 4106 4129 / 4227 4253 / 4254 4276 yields 0.1 angstroms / 2.72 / 2.96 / 3.03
